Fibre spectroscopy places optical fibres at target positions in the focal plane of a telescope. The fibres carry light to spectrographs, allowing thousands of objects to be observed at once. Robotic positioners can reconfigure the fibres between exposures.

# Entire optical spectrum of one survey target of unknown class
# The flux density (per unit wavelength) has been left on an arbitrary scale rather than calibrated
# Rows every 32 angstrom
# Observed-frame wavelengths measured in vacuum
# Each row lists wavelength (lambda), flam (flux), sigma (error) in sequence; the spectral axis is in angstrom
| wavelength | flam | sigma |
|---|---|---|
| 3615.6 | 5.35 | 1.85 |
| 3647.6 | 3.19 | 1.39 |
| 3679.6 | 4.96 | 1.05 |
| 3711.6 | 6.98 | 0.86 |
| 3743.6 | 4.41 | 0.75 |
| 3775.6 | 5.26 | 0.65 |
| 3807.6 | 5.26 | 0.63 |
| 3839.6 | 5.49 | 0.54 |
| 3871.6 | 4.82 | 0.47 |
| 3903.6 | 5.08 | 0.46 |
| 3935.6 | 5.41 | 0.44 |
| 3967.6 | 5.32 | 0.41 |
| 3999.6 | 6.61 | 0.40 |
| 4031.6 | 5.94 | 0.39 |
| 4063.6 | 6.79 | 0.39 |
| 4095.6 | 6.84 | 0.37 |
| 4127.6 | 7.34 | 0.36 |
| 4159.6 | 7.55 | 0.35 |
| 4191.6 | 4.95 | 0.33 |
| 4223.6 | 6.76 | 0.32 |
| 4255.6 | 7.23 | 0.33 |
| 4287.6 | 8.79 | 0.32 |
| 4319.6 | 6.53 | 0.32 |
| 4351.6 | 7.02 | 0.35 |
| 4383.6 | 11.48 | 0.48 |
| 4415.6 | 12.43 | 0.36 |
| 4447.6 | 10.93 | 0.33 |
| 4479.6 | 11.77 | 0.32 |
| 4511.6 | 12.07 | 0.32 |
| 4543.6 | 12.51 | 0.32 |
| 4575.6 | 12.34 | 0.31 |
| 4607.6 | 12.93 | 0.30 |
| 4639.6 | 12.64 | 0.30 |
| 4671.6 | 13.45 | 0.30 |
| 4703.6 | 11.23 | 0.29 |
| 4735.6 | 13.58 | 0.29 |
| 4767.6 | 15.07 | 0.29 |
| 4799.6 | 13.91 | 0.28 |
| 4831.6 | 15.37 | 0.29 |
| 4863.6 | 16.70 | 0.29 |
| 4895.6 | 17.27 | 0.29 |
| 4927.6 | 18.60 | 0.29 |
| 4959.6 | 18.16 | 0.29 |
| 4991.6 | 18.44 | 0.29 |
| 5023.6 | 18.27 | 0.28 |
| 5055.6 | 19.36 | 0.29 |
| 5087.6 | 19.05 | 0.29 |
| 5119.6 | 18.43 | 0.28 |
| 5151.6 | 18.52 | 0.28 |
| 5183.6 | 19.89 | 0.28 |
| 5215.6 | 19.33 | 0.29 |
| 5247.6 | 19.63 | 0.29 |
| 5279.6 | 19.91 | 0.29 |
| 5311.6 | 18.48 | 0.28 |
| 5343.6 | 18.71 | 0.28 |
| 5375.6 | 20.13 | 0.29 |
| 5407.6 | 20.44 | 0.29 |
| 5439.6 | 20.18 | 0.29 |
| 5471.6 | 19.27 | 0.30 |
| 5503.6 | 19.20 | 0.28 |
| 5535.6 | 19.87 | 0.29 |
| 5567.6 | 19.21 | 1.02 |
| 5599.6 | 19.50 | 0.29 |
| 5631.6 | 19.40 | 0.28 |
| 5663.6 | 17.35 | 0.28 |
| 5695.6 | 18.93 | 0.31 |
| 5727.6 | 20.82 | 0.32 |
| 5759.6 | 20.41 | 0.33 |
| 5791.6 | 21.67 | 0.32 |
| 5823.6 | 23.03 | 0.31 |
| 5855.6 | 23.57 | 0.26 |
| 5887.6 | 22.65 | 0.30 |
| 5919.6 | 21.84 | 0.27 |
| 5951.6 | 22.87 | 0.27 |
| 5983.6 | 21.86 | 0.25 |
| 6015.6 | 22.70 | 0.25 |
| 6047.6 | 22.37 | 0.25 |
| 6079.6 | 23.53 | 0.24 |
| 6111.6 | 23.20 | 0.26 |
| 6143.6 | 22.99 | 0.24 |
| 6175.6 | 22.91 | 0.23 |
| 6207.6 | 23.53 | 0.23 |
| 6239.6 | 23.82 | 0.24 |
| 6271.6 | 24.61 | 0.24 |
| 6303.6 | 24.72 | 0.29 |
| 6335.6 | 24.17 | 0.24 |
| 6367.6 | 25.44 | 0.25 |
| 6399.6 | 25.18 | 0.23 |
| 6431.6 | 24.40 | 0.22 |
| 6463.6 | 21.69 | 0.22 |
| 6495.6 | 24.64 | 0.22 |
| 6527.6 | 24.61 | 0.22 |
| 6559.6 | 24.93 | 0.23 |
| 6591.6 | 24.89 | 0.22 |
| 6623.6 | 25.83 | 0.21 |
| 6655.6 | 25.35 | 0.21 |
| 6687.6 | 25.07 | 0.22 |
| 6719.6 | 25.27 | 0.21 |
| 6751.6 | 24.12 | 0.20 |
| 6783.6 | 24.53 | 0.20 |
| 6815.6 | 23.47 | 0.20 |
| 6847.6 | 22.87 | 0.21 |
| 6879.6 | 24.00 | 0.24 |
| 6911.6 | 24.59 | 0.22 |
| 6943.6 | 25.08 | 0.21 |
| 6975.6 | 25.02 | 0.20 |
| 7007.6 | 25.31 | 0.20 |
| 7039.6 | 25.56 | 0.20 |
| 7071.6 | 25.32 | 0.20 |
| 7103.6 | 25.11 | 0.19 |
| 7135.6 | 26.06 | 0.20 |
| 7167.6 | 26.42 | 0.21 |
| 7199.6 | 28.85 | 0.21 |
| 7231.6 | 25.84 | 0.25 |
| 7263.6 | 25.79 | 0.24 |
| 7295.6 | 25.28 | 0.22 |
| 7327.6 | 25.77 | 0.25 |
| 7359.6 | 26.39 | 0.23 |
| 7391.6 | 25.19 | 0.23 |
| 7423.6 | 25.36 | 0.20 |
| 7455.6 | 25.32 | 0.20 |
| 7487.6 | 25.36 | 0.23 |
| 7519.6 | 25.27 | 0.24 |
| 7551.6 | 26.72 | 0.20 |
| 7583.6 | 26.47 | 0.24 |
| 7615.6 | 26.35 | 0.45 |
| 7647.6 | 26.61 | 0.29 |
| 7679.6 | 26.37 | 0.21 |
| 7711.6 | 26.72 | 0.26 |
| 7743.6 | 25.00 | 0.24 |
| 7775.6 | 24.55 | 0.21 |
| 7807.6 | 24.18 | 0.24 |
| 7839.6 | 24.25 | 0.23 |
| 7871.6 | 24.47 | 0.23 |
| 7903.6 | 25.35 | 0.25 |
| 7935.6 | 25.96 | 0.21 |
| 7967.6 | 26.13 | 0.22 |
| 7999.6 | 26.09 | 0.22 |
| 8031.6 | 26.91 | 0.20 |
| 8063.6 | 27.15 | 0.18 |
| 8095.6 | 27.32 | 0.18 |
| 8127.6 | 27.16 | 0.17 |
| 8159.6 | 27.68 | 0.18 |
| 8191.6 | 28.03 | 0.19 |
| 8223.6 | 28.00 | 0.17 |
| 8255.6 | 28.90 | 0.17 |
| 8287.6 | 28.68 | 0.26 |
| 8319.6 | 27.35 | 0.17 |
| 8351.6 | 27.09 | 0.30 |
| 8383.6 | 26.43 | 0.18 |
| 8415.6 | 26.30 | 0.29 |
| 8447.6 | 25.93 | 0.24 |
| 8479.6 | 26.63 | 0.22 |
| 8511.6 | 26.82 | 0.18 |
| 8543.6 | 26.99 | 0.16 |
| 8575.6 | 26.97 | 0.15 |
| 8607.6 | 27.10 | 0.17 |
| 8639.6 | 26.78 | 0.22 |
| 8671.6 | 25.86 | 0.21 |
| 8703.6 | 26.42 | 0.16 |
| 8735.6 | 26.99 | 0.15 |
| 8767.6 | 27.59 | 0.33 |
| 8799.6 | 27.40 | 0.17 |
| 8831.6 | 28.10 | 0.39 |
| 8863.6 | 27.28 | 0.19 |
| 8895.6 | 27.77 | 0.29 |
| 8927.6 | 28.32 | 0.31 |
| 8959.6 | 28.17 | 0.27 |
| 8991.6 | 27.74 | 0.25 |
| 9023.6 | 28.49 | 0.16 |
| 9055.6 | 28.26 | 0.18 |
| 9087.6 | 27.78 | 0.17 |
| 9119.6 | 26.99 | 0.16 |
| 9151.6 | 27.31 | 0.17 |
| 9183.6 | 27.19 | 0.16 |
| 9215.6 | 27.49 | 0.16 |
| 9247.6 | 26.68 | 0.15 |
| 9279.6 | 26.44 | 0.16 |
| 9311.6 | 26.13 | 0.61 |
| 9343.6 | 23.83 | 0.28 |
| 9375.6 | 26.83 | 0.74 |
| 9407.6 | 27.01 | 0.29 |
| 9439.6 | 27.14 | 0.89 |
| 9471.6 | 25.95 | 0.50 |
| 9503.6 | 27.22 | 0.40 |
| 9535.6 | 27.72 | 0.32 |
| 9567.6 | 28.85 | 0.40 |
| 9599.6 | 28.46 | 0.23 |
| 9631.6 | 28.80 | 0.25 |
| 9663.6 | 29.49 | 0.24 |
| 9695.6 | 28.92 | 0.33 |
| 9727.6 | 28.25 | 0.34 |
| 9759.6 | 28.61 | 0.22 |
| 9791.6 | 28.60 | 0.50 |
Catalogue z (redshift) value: 0.09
